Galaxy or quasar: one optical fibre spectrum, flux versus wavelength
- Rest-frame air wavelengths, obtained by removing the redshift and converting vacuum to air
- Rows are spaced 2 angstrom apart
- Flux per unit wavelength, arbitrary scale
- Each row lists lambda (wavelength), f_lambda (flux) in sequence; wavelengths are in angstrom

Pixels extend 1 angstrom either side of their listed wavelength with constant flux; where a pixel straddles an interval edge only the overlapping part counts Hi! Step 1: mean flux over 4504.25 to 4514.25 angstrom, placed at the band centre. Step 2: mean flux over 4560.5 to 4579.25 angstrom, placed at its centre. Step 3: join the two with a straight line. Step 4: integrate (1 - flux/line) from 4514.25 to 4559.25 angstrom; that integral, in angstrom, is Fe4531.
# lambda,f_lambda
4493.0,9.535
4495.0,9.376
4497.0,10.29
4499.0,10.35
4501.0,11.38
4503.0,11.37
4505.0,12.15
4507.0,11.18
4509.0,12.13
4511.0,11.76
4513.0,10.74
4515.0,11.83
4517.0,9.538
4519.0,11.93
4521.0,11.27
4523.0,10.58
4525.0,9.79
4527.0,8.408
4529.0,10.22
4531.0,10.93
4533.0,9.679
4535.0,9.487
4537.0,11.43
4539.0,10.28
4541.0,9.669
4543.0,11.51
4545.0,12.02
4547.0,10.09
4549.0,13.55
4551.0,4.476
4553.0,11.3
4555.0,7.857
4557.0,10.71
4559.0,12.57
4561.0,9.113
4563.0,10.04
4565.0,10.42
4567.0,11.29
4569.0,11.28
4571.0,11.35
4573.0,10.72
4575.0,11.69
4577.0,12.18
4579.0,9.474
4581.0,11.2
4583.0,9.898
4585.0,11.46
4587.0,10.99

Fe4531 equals 3.6 angstrom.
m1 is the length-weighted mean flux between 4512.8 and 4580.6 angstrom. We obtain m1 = 10.5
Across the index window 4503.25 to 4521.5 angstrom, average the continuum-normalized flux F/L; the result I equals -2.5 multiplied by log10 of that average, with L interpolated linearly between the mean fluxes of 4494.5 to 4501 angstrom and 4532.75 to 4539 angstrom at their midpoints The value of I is -0.11 mag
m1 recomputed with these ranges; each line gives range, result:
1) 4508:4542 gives 10.6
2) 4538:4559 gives 10.3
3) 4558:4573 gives 10.9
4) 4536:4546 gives 11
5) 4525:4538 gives 10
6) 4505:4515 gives 11.6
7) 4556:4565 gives 10.6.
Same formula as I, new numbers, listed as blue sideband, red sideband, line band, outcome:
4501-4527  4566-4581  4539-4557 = 0.10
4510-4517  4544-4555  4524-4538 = 0.07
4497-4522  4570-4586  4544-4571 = 0.07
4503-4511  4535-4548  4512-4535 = 0.09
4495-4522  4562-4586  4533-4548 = 0.05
